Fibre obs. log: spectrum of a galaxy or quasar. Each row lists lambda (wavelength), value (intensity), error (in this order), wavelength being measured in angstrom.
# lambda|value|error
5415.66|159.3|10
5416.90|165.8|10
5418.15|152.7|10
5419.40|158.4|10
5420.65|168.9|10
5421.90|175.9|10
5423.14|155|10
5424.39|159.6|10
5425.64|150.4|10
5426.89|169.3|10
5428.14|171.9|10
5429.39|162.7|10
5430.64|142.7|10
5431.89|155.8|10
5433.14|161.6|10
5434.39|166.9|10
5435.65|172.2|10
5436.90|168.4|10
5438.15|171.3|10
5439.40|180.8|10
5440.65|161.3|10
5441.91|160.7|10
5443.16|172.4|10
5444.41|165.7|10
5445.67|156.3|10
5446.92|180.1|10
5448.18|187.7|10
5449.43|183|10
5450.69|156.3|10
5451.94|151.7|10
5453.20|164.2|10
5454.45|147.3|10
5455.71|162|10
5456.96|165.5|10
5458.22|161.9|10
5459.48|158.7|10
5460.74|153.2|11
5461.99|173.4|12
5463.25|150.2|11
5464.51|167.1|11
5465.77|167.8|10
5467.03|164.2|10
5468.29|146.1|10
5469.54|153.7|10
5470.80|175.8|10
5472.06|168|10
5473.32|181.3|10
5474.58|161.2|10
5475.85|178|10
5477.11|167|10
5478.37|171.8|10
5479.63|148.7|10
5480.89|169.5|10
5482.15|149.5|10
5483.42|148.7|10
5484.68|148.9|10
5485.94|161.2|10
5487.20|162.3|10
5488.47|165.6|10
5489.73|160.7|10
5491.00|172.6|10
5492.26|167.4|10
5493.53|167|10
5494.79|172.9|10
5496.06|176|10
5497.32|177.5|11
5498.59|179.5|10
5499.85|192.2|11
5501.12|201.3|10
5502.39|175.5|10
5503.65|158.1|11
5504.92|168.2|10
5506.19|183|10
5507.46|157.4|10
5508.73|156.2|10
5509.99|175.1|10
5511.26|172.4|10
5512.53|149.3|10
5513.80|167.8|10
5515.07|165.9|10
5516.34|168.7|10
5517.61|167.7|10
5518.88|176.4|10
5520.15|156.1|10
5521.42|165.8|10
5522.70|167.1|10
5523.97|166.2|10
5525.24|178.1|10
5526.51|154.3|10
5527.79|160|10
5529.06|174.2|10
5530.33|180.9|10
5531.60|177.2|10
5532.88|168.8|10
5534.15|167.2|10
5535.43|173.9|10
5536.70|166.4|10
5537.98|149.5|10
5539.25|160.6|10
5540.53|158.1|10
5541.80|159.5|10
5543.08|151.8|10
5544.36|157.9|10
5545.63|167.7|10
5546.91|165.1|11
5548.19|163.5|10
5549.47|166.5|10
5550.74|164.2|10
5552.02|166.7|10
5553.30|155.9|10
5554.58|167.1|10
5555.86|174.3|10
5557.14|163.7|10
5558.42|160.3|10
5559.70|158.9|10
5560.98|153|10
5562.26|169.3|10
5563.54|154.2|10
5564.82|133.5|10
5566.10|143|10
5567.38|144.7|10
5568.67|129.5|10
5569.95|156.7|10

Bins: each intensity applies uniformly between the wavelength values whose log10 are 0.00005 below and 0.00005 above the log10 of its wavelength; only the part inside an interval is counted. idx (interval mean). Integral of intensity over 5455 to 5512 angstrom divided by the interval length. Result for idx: 166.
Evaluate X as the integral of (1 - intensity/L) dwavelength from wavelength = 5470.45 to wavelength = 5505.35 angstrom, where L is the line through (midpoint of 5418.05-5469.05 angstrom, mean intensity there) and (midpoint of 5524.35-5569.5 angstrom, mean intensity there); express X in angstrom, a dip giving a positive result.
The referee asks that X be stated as -1.3 angstrom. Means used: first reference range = 164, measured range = 169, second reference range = 161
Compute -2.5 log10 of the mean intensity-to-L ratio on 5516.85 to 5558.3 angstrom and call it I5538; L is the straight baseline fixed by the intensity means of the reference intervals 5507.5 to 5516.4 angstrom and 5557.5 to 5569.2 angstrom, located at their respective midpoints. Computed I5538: -0.05 mag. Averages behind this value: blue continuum 164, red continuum 150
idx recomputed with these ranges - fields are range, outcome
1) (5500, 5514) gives 170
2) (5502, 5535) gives 168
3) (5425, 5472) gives 164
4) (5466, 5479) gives 167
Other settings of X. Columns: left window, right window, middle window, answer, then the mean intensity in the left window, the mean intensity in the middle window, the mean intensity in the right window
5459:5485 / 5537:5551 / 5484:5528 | -1.93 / 162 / 168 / 160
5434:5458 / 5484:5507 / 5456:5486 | 1.26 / 167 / 162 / 172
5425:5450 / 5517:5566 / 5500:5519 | -0.62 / 167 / 170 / 163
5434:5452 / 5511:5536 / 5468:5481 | 0.23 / 170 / 166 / 168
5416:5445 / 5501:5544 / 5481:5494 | 0.38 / 164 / 161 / 167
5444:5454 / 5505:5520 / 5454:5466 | 0.50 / 168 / 161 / 167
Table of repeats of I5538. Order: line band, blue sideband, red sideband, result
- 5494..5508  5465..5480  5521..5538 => -0.060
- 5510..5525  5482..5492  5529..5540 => -0.008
